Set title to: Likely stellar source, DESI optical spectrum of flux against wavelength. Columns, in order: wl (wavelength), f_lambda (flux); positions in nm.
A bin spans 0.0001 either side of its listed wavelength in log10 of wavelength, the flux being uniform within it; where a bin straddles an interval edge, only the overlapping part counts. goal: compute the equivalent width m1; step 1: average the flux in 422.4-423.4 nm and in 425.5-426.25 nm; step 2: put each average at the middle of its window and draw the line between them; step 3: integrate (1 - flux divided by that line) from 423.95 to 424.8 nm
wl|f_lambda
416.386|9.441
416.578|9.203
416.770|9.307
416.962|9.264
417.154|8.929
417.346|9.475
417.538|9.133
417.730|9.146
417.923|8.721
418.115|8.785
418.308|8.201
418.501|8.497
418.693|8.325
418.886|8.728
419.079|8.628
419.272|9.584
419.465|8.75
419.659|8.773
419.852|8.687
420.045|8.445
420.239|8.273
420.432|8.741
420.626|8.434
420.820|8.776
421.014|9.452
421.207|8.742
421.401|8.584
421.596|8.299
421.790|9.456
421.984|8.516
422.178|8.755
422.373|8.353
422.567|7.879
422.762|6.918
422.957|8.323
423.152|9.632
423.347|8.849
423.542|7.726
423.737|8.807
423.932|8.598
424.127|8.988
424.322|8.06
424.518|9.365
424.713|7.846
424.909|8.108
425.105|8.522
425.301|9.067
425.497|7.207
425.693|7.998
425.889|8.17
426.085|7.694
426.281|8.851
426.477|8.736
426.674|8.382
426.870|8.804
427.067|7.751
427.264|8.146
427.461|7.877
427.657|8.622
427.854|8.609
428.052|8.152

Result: -0.05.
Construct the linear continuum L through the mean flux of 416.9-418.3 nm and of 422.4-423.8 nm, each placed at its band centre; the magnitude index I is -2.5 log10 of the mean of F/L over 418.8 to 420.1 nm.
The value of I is -0.01 mag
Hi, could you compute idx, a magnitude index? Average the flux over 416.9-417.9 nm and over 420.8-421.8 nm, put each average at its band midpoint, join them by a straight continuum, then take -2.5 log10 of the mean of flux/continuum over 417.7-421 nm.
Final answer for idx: 0.04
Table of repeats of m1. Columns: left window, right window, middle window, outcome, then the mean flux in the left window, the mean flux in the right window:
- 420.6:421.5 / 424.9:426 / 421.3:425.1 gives 0.01 nm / 8.82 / 8.18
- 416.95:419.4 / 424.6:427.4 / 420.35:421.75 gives -0.02 nm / 8.87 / 8.24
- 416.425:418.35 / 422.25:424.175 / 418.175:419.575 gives 0.03 nm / 9.05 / 8.4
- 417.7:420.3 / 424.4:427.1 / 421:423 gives 0.02 nm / 8.67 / 8.33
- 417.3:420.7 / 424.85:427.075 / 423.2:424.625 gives -0.04 nm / 8.73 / 8.3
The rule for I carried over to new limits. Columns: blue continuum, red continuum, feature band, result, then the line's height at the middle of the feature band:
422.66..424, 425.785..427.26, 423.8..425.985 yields 0.00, 8.36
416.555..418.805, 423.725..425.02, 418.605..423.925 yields 0.01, 8.7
